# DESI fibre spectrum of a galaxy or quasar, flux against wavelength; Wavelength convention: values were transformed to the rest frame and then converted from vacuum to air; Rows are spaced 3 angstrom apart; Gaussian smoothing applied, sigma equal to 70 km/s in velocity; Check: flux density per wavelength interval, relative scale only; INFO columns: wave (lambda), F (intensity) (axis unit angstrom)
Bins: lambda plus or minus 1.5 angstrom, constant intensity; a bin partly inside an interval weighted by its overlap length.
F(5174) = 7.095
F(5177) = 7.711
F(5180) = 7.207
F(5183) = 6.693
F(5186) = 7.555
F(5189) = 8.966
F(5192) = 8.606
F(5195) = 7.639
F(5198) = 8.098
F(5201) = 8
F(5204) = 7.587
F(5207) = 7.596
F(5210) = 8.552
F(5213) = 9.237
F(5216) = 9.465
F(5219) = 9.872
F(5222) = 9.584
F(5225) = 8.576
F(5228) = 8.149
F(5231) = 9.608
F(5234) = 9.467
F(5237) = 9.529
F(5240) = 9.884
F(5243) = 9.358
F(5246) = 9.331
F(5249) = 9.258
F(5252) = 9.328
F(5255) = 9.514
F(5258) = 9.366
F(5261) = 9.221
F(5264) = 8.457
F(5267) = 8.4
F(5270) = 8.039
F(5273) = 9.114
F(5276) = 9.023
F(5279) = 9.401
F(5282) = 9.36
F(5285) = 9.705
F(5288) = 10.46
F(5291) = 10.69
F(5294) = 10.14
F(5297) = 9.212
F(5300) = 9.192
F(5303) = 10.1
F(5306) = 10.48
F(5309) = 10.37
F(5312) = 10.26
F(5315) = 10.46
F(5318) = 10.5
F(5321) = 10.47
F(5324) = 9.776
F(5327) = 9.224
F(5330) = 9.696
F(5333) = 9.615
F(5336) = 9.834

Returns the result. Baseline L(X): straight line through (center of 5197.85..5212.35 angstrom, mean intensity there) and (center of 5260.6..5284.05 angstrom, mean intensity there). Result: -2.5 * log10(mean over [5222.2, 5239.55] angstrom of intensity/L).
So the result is -0.10 mag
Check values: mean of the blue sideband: 8.03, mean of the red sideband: 8.88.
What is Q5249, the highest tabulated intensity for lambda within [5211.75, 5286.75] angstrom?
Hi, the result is 9.884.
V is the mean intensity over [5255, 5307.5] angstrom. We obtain 9.44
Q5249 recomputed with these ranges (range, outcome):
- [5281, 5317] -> 10.69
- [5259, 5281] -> 9.401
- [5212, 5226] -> 9.872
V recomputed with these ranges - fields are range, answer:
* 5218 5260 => 9.34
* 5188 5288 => 8.97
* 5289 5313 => 10.1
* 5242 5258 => 9.36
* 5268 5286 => 9.07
